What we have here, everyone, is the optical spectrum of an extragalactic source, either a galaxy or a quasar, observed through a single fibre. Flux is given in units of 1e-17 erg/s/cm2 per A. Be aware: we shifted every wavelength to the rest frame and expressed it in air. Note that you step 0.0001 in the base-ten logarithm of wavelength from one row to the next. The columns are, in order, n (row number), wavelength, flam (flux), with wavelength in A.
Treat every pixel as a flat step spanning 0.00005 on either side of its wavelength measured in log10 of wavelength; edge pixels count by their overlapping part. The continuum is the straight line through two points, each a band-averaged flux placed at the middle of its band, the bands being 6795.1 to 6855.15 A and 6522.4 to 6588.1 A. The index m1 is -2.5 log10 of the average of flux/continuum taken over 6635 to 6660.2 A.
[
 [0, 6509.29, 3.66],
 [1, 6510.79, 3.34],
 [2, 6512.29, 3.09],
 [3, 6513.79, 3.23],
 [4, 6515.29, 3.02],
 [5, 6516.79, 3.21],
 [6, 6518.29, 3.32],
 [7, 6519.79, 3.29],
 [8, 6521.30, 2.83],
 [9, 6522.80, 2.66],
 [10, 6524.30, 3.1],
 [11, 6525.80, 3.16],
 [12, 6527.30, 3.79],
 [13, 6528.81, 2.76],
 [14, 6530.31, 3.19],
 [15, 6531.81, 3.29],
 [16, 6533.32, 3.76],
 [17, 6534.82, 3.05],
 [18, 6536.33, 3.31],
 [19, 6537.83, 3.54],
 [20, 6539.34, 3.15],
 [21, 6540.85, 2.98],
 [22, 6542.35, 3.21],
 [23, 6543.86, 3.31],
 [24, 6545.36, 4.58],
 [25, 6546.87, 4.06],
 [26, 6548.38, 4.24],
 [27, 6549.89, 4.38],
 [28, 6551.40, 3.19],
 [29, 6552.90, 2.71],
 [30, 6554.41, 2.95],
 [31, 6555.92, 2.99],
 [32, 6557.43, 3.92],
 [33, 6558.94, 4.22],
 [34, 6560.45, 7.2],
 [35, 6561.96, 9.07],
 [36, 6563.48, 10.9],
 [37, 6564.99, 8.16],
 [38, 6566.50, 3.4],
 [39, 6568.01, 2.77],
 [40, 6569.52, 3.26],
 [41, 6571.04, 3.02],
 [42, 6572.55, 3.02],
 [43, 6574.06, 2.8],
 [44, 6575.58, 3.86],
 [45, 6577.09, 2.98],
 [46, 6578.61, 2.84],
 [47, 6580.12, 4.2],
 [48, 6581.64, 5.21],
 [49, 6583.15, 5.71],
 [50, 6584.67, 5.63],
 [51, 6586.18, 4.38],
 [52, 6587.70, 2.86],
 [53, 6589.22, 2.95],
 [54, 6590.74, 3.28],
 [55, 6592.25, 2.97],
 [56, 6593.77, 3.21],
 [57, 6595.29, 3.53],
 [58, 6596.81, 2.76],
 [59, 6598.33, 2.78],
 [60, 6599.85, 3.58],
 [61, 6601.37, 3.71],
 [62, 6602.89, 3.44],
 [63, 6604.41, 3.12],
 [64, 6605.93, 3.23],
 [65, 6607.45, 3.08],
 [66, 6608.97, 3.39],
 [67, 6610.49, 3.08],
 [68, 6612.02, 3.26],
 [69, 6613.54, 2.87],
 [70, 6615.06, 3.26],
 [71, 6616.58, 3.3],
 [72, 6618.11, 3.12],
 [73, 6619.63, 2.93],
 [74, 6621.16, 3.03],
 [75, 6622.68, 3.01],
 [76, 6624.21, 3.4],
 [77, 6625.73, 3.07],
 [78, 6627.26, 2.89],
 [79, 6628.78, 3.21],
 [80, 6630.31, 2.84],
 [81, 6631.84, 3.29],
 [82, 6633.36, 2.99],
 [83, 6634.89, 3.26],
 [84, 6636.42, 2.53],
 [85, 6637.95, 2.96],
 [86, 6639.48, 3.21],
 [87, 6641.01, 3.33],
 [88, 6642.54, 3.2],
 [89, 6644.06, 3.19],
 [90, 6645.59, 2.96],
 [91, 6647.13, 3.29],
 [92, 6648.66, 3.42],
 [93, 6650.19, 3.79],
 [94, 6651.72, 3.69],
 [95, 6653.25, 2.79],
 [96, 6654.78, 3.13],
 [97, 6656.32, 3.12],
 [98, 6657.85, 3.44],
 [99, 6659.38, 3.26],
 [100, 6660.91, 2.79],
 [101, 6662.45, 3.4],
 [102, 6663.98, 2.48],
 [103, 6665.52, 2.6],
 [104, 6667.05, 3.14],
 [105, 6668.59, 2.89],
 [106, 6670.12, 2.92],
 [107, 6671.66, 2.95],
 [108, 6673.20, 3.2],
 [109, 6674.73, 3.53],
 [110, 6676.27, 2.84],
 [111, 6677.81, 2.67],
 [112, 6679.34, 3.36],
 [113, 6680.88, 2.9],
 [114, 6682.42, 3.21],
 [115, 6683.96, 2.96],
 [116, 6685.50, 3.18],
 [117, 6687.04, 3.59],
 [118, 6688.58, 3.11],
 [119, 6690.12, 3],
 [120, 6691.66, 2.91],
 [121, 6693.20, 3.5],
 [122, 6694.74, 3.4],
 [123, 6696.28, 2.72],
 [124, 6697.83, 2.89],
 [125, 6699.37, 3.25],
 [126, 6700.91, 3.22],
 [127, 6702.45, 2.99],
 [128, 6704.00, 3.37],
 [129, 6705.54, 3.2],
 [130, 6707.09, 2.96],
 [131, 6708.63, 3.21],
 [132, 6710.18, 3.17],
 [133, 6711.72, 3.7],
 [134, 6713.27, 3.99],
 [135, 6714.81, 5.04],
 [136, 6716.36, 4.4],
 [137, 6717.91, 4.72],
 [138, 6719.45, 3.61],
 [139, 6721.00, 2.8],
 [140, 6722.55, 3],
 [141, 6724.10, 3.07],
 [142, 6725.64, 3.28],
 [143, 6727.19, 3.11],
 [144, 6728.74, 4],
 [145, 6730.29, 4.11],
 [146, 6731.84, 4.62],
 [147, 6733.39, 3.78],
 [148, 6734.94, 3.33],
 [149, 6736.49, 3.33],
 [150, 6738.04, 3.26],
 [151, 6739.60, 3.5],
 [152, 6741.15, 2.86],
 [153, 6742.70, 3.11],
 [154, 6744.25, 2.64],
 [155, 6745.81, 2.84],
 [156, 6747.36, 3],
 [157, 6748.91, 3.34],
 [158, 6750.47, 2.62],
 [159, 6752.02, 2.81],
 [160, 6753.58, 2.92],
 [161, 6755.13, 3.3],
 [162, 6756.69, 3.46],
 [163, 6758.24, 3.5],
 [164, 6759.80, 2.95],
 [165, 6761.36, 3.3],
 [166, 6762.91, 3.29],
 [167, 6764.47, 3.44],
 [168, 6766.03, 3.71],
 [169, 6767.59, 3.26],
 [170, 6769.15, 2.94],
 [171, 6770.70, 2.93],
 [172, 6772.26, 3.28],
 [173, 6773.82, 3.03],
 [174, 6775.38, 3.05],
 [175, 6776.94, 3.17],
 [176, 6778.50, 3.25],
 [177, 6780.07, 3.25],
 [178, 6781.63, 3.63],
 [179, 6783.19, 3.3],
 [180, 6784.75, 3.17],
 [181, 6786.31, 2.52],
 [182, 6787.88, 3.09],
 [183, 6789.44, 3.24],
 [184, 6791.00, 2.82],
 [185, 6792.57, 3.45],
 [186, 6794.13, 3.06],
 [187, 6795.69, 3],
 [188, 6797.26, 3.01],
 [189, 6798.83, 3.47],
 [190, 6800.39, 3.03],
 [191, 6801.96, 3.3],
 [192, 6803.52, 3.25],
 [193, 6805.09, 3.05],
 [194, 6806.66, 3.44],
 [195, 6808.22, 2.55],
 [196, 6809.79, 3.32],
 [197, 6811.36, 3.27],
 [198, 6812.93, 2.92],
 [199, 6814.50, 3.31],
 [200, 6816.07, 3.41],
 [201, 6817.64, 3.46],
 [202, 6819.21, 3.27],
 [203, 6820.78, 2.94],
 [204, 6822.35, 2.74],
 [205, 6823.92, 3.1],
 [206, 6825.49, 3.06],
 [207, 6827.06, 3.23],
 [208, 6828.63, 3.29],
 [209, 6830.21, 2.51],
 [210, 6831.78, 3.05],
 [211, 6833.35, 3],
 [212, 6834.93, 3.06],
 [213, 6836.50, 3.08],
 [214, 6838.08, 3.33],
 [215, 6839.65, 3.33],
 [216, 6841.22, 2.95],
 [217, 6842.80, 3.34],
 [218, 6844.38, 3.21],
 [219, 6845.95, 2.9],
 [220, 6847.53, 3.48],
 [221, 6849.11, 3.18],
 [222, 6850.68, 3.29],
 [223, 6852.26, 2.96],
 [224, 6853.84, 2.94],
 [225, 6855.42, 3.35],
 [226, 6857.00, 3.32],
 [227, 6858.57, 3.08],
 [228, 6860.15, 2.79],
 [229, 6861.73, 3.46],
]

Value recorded 0.16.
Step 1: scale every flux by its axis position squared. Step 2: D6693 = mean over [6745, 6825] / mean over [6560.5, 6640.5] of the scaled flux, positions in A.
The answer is 0.90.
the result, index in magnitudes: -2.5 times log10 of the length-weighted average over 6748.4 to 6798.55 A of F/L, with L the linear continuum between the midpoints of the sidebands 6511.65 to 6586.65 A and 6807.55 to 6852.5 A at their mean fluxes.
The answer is 0.04 mag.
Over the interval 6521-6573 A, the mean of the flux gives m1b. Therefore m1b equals 3.99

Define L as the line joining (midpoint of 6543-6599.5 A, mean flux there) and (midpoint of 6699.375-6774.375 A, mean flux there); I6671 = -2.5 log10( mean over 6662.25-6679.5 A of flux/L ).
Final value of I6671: 0.228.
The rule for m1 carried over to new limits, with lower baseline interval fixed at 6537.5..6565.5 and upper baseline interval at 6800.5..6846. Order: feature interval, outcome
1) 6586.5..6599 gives 0.39 mag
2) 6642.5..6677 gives 0.28 mag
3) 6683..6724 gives 0.13 mag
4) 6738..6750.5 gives 0.18 mag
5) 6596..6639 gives 0.34 mag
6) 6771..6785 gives 0.05 mag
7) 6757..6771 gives 0.06 mag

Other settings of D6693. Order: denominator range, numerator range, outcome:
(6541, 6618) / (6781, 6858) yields 0.87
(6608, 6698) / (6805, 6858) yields 1.06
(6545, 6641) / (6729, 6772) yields 0.92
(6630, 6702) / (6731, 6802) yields 1.06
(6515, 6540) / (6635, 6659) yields 1.04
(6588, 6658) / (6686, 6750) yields 1.10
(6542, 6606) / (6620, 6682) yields 0.78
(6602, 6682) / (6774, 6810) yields 1.05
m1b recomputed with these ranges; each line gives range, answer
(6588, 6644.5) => 3.14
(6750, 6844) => 3.15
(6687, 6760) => 3.34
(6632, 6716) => 3.19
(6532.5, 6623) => 3.8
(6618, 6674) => 3.1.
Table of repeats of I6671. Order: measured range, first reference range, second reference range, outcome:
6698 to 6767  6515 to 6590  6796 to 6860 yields 0.01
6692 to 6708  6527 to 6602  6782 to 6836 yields 0.11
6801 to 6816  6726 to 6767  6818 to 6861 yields 0.00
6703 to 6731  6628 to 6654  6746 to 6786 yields -0.13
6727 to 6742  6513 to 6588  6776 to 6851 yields -0.07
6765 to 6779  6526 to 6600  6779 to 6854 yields 0.03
